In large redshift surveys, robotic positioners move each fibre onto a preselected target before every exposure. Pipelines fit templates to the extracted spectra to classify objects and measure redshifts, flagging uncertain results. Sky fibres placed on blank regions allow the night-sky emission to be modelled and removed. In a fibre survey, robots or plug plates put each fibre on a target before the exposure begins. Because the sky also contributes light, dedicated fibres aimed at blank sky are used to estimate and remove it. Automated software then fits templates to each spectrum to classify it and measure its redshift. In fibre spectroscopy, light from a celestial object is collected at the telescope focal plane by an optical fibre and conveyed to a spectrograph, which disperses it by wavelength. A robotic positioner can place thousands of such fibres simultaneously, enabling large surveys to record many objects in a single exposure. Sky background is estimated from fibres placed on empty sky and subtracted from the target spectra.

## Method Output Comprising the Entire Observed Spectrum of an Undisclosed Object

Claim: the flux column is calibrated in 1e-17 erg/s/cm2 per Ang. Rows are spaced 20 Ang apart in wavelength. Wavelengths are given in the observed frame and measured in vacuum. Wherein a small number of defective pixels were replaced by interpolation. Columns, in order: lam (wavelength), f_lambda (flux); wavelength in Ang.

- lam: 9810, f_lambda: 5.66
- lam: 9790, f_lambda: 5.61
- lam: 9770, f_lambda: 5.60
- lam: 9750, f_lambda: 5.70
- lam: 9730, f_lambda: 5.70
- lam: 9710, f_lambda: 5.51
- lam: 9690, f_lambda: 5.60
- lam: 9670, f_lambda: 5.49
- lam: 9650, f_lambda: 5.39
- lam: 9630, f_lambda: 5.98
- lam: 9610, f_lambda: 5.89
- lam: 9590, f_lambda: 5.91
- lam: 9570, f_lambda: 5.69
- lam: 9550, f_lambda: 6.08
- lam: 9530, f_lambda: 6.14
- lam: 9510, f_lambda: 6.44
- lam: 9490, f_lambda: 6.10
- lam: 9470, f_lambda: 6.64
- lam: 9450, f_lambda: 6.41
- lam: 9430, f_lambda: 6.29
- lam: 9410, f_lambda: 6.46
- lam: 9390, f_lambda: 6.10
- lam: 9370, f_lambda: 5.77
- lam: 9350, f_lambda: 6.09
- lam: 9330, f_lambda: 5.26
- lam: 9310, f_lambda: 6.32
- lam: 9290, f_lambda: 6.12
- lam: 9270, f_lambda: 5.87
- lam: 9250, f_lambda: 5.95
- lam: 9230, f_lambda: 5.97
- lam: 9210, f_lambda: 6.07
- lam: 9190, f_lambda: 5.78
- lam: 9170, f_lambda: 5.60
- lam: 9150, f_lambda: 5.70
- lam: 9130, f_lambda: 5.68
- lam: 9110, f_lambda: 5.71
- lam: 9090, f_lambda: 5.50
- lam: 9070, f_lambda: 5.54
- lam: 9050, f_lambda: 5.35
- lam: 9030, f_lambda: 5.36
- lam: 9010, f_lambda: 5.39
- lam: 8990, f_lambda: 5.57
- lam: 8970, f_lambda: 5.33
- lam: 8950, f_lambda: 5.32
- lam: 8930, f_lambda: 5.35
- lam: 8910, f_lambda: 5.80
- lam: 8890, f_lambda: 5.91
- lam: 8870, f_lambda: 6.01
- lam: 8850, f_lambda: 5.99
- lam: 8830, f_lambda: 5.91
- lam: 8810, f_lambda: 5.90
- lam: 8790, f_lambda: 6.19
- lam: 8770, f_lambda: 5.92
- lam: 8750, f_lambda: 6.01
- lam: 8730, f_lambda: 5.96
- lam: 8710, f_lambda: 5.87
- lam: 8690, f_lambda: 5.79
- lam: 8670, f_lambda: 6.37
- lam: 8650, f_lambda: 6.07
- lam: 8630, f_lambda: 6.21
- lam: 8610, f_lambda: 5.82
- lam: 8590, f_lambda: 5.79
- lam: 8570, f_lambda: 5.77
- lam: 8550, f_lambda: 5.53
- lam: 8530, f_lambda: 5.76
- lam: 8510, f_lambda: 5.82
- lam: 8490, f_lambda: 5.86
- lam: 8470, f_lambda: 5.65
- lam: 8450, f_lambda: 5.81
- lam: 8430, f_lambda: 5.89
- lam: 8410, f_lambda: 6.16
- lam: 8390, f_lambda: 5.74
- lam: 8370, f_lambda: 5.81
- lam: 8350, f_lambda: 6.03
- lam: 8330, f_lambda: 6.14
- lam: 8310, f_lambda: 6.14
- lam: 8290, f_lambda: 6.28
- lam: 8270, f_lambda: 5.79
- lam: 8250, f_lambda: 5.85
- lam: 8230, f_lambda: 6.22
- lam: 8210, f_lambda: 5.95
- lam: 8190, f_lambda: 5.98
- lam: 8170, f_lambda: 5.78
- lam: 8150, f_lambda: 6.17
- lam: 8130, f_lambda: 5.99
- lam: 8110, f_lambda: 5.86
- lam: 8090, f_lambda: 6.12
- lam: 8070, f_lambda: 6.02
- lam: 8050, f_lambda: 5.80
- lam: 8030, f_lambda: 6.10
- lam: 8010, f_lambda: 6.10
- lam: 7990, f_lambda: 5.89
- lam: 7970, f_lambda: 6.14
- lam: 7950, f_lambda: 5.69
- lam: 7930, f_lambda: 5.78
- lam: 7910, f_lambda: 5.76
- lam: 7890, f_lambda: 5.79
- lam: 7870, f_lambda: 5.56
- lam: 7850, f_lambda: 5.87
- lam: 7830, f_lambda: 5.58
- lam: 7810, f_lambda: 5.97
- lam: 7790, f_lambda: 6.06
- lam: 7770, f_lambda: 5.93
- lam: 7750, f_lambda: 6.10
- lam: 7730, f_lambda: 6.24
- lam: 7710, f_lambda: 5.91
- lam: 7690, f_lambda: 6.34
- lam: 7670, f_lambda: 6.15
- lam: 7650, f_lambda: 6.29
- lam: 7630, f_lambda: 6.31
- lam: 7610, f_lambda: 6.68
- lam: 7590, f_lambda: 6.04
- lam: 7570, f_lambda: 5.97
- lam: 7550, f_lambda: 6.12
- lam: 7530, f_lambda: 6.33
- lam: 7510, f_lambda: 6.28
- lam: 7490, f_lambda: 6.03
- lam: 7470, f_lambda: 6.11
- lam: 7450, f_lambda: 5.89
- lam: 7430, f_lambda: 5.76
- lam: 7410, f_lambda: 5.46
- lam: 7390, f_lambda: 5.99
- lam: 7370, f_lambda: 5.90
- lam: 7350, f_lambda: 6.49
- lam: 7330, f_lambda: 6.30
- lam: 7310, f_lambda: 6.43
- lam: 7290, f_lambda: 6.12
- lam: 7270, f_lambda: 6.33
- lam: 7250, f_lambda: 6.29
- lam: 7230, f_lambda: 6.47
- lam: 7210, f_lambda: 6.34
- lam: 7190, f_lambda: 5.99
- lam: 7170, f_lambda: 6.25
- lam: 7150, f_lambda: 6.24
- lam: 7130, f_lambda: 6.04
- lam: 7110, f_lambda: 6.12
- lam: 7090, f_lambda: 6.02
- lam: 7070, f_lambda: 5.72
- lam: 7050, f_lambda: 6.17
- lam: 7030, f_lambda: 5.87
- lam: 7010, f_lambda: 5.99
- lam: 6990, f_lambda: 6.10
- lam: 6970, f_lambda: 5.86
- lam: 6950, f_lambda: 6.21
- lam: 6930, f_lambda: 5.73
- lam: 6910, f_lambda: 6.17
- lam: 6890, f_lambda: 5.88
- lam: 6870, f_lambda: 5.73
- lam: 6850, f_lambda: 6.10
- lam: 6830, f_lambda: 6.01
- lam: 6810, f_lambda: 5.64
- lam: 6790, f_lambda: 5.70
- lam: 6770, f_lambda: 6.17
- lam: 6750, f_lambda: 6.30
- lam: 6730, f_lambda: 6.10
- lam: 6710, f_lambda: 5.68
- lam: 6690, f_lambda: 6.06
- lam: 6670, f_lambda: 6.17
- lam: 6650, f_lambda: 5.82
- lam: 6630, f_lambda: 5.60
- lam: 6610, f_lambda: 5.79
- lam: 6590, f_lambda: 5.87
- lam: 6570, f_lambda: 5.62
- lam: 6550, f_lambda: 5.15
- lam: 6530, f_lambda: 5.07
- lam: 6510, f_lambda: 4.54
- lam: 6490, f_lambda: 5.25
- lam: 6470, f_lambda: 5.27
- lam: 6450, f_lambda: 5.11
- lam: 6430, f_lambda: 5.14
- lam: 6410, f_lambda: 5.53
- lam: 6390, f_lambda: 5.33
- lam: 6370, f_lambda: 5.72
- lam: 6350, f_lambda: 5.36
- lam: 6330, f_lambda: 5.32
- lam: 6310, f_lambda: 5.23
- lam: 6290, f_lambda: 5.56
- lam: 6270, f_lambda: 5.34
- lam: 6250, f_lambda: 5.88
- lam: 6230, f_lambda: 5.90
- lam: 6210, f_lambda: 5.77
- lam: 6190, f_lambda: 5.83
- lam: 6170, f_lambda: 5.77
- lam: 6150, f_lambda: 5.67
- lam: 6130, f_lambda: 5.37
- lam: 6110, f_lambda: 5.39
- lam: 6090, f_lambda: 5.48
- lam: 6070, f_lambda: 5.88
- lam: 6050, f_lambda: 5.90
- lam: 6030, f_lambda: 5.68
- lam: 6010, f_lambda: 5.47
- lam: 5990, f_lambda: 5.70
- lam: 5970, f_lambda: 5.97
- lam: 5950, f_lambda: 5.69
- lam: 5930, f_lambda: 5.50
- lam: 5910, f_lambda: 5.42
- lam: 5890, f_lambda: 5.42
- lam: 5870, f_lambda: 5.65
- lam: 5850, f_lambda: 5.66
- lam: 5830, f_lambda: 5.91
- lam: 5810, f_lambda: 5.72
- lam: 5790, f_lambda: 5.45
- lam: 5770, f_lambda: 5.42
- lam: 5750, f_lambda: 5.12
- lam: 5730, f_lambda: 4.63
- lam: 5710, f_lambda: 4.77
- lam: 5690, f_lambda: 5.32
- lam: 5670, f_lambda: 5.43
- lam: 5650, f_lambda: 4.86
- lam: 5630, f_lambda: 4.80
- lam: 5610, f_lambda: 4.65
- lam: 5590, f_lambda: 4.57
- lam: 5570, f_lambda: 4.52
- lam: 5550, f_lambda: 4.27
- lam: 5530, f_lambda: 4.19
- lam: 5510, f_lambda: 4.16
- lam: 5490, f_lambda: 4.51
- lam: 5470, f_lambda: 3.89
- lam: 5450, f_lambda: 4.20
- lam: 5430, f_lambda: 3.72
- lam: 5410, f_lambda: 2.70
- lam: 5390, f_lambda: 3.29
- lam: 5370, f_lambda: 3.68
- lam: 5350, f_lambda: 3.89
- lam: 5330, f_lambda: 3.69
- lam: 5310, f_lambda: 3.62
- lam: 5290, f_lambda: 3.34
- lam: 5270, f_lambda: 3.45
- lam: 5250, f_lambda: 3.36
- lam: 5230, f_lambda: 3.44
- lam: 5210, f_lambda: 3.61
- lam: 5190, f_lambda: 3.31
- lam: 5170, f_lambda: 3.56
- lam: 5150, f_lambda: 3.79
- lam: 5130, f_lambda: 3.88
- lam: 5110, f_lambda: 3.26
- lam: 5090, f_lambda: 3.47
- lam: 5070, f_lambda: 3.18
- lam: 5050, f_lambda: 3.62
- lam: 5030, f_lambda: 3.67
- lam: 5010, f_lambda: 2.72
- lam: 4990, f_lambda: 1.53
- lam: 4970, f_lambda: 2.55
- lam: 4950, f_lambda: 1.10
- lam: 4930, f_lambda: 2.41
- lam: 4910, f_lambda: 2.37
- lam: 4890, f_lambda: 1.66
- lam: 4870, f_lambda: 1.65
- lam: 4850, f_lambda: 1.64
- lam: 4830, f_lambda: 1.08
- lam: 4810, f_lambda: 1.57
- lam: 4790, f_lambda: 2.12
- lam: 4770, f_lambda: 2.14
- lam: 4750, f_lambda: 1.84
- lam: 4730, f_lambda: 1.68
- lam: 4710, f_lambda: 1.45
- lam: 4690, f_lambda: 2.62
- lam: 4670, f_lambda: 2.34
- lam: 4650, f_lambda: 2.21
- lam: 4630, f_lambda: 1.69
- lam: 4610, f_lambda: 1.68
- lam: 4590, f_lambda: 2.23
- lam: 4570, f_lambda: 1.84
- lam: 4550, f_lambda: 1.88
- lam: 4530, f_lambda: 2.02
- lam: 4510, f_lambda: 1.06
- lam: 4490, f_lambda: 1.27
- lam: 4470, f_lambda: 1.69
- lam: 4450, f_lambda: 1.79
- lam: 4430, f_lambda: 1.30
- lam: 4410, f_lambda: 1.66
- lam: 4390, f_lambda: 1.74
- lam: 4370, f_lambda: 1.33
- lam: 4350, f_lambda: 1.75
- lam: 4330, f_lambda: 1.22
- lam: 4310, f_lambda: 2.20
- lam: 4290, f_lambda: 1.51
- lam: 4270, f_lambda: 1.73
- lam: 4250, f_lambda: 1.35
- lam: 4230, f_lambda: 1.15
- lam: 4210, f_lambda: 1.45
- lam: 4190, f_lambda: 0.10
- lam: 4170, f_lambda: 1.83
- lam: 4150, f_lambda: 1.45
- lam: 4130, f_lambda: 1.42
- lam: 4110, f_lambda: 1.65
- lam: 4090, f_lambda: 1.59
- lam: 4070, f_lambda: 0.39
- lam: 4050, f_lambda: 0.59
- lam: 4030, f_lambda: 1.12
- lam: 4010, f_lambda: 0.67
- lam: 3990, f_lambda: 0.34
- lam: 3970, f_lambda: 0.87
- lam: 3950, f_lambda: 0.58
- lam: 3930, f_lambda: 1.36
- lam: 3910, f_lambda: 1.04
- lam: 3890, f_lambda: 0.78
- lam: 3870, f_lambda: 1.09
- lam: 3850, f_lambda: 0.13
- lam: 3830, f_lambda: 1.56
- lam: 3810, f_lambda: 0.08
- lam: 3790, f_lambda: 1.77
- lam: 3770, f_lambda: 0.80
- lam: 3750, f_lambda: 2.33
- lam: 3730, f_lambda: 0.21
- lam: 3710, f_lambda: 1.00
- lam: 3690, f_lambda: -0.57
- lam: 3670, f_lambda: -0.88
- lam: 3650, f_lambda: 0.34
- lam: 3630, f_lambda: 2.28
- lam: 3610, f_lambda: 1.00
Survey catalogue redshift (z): 0.26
